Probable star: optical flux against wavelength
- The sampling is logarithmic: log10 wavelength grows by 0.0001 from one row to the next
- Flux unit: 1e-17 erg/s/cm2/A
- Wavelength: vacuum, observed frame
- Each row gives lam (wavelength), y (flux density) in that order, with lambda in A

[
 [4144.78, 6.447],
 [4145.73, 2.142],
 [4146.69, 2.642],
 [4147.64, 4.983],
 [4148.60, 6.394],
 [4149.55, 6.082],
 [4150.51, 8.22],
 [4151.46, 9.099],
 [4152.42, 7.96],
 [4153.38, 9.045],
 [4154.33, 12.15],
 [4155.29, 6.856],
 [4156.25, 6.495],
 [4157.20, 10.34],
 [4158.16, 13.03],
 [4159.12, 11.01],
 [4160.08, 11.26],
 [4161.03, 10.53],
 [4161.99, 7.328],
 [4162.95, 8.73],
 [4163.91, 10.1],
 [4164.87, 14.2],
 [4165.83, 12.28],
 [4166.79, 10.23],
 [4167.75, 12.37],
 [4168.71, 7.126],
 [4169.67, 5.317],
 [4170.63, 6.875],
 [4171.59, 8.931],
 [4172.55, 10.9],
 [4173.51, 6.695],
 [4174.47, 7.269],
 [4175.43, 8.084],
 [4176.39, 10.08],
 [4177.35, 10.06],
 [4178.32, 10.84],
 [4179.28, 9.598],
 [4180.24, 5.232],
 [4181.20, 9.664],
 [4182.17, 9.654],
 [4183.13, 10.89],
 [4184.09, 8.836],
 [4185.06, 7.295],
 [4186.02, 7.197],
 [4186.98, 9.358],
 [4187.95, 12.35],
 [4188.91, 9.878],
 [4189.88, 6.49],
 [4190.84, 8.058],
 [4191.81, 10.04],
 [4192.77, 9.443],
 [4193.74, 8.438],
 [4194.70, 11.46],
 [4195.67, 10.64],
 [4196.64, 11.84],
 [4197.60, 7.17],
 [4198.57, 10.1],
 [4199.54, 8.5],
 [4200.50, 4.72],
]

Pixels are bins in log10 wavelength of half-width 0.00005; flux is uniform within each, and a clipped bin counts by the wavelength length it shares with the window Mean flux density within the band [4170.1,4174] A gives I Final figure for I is 8.32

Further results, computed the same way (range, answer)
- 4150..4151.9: 8.62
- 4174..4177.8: 8.88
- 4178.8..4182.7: 8.57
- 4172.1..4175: 8.27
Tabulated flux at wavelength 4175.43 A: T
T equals 8.084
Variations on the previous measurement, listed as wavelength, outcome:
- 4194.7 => 11.46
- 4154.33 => 12.15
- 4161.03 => 10.53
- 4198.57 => 10.1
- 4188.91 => 9.878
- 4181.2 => 9.664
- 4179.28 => 9.598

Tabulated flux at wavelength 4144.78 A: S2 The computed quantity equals 6.447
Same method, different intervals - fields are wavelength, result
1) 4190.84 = 8.058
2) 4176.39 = 10.08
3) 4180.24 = 5.232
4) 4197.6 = 7.17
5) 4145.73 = 2.142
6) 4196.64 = 11.84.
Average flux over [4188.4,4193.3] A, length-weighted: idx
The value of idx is 8.8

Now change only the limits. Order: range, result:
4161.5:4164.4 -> 8.73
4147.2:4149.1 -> 5.71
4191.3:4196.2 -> 10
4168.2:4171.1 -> 6.5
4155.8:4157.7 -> 8.51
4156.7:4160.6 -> 11.4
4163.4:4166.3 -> 12.1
